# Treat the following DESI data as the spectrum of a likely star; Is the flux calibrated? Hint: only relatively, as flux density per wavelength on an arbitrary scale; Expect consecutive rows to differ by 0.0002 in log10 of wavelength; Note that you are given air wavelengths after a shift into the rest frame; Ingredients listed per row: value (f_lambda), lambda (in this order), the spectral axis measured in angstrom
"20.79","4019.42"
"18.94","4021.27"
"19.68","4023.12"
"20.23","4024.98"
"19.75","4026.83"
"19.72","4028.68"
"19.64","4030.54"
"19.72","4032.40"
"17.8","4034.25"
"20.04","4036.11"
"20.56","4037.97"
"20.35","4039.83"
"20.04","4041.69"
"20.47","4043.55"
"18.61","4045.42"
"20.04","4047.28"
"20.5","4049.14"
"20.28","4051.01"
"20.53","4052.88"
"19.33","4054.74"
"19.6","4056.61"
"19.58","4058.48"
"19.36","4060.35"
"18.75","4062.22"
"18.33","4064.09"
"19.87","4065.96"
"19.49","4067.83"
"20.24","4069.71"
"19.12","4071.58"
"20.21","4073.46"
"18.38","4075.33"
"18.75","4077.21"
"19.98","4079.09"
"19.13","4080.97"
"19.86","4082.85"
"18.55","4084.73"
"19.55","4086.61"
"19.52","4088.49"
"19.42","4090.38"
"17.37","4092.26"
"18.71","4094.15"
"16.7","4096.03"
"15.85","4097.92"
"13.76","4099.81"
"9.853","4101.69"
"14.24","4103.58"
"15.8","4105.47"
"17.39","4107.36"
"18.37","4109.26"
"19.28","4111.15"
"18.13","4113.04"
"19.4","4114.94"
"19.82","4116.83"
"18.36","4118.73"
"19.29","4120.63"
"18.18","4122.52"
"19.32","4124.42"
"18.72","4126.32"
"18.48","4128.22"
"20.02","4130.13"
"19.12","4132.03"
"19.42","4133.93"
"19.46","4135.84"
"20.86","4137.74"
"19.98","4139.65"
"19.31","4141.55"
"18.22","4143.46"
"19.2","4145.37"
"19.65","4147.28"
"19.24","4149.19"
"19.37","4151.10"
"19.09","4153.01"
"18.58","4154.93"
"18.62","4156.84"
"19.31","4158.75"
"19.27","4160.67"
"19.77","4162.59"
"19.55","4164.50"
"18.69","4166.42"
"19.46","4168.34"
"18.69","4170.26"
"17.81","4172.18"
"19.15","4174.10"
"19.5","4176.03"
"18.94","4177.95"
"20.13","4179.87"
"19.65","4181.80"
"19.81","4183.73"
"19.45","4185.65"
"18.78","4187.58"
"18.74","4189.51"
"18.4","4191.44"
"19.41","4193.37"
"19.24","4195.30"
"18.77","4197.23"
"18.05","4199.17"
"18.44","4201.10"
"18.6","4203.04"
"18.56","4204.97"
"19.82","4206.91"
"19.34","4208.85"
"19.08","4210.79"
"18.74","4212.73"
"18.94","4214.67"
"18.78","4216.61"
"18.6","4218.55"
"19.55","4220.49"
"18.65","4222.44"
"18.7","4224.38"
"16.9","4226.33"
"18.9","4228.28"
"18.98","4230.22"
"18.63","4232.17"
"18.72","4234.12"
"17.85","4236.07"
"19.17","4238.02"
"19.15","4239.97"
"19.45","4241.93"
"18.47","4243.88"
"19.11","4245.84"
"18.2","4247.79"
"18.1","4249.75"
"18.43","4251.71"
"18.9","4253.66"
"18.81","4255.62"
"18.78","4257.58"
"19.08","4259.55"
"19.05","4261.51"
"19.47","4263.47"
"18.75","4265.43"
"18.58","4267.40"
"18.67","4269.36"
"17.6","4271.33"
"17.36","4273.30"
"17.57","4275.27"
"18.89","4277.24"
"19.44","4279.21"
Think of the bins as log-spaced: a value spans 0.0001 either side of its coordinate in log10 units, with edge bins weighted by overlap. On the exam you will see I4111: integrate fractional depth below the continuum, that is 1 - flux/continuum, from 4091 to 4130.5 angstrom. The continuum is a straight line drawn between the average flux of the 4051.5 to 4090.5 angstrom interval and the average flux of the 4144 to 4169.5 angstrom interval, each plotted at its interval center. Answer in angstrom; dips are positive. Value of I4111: 3.79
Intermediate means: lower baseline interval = 19.4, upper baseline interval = 19.2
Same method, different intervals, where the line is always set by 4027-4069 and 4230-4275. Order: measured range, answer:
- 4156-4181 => -0.1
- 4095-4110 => 3.2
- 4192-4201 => 0.1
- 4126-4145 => -0.1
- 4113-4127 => 0.3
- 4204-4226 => -0.1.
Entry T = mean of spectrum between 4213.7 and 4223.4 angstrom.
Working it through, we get 18.9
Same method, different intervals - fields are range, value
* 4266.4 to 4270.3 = 18.6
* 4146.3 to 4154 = 19.3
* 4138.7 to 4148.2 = 19.3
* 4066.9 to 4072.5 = 19.6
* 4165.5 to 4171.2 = 18.9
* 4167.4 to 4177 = 18.9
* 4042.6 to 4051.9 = 20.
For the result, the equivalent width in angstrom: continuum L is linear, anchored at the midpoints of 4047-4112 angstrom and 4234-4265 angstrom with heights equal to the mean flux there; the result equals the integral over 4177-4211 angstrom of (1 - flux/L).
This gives -0.71 angstrom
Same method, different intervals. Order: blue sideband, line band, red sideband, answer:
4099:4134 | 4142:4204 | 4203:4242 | -2.57 angstrom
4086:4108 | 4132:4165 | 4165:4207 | -2.62 angstrom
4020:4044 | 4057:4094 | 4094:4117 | -2.84 angstrom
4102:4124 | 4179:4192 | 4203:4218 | -0.42 angstrom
